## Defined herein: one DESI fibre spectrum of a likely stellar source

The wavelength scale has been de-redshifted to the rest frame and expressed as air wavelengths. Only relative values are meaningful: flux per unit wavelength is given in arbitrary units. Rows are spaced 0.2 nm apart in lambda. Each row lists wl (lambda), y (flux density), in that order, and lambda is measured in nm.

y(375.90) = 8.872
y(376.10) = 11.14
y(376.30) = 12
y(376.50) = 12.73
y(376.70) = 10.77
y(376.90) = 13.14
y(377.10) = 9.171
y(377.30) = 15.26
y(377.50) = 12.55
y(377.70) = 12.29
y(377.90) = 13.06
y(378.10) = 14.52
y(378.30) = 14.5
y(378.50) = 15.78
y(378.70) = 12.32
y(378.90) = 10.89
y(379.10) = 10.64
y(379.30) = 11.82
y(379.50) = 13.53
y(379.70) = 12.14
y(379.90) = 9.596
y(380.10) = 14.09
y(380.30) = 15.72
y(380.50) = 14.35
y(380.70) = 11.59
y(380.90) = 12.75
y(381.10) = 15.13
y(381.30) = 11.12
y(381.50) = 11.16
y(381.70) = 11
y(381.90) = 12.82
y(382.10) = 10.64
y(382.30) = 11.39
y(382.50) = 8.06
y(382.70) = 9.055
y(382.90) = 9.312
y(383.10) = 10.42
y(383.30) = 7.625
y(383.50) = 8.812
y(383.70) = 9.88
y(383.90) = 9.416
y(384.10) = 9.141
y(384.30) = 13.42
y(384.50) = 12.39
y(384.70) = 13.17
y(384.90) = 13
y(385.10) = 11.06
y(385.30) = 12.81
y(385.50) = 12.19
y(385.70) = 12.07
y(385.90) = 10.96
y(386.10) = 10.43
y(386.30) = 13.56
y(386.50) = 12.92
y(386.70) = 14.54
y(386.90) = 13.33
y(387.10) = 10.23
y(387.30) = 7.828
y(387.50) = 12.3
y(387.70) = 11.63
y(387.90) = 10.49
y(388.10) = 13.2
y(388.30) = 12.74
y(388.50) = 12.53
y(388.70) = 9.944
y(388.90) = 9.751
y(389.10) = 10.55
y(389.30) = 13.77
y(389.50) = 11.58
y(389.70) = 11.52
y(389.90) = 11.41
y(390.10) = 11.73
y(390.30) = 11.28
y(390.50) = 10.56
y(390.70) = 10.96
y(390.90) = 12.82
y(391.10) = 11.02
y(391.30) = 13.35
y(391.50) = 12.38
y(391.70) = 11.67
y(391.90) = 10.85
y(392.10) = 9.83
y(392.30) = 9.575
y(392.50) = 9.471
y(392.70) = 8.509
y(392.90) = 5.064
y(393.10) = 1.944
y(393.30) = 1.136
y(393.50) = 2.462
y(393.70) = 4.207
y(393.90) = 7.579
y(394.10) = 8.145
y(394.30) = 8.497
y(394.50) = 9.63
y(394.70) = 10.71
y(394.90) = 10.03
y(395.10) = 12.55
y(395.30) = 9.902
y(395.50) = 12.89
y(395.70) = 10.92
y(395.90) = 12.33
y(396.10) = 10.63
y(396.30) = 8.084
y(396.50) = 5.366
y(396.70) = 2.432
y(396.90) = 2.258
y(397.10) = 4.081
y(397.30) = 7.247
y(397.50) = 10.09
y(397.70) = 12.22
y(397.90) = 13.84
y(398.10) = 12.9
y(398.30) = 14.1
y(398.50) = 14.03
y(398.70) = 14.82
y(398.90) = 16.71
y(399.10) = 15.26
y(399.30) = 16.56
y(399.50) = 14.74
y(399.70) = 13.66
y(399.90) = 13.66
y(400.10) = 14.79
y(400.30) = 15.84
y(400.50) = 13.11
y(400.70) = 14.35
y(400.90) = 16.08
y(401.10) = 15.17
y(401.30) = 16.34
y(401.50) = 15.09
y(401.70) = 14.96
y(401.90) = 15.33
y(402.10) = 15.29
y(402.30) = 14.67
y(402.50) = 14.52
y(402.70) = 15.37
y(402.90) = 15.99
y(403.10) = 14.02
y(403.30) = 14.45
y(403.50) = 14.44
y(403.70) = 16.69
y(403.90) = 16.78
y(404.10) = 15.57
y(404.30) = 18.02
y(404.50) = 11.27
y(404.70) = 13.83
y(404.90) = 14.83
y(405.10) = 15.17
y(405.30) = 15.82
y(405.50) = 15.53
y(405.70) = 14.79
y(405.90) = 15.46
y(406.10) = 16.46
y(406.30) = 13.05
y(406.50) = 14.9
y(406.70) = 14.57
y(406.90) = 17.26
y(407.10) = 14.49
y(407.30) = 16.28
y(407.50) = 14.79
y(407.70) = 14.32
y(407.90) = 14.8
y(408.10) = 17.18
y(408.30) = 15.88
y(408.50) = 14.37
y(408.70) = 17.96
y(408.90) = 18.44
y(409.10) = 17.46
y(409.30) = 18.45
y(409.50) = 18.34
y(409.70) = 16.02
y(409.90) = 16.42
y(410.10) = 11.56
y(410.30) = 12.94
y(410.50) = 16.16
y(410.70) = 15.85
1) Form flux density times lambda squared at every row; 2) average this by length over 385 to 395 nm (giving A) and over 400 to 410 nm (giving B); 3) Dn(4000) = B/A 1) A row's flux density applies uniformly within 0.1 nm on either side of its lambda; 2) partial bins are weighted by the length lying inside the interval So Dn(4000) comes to 1.62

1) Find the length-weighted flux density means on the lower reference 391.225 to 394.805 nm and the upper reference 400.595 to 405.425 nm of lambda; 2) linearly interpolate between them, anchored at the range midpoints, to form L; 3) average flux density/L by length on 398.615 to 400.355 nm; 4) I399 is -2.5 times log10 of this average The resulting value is -0.19 mag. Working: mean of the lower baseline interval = 8.02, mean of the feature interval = 15.1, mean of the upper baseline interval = 15.2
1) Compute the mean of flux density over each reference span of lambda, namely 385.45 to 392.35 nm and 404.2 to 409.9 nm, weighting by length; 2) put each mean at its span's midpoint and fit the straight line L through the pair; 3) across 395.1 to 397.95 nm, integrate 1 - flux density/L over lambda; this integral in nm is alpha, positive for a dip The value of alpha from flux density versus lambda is 0.970 nm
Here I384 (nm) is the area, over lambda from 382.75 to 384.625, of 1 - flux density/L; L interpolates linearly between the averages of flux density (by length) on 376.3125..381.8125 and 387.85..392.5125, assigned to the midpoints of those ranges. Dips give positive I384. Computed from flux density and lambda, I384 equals 0.32 nm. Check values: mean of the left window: 12.6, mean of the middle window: 10.1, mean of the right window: 11.4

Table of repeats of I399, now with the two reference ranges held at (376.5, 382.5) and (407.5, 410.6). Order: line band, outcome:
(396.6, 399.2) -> 0.34 mag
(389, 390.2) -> 0.16 mag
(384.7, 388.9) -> 0.13 mag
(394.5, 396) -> 0.27 mag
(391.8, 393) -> 0.49 mag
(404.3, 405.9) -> 0.05 mag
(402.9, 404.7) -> 0.02 mag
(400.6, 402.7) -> -0.01 mag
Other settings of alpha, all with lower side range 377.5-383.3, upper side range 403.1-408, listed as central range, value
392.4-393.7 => 0.85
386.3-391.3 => 0.53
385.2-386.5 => 0.07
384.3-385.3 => 0.00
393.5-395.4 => 0.70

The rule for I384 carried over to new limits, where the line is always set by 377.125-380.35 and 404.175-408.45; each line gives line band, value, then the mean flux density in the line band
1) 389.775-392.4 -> 0.486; 11.3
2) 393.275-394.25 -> 0.619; 5.17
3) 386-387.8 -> 0.227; 11.9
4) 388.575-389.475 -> 0.174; 11.1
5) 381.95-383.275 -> 0.343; 9.8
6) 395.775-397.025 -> 0.651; 6.88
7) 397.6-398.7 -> 0.073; 13.5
